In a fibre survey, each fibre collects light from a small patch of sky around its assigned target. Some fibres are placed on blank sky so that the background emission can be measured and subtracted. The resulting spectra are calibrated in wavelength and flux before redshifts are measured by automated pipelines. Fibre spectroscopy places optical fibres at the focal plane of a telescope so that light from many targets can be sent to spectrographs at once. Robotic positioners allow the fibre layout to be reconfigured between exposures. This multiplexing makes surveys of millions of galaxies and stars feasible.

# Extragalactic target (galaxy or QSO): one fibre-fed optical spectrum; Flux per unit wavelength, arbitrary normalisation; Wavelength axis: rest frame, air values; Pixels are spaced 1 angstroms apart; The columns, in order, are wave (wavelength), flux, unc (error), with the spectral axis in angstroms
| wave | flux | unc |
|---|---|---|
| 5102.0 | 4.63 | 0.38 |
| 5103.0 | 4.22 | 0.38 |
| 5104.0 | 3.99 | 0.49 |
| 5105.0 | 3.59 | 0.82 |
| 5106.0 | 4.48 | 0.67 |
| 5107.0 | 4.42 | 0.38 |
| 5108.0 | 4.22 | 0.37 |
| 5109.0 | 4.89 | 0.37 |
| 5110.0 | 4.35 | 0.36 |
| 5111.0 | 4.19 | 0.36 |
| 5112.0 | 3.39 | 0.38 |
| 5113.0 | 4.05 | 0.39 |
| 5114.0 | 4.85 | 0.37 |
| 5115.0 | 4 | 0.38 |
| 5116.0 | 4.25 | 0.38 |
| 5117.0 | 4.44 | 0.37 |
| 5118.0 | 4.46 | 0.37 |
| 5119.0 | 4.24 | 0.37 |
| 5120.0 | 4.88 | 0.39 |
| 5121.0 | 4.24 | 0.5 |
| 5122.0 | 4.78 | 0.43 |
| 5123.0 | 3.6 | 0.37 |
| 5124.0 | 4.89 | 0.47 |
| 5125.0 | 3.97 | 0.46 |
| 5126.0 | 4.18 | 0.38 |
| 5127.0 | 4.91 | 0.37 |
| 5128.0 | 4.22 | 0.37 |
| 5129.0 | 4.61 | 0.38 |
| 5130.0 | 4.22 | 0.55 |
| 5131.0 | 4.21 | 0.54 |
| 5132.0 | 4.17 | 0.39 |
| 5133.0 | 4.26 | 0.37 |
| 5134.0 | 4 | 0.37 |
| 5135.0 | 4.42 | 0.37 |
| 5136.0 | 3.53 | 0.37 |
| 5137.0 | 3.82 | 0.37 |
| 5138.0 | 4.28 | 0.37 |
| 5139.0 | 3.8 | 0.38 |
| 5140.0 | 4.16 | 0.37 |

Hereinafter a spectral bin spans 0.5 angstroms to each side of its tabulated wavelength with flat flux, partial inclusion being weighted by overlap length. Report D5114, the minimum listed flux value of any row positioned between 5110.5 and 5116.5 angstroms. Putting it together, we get 3.39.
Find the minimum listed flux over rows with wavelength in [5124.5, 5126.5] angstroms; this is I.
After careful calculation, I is 3.97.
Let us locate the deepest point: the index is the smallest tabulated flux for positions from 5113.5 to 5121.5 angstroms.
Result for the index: 4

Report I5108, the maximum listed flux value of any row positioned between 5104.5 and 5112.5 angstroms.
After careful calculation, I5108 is 4.89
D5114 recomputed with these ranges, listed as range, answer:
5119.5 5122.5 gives 4.24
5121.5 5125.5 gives 3.6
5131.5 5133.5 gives 4.17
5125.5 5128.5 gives 4.18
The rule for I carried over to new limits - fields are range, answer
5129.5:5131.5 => 4.21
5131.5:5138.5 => 3.53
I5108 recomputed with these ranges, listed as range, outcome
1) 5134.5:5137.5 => 4.42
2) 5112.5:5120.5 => 4.88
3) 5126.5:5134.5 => 4.91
